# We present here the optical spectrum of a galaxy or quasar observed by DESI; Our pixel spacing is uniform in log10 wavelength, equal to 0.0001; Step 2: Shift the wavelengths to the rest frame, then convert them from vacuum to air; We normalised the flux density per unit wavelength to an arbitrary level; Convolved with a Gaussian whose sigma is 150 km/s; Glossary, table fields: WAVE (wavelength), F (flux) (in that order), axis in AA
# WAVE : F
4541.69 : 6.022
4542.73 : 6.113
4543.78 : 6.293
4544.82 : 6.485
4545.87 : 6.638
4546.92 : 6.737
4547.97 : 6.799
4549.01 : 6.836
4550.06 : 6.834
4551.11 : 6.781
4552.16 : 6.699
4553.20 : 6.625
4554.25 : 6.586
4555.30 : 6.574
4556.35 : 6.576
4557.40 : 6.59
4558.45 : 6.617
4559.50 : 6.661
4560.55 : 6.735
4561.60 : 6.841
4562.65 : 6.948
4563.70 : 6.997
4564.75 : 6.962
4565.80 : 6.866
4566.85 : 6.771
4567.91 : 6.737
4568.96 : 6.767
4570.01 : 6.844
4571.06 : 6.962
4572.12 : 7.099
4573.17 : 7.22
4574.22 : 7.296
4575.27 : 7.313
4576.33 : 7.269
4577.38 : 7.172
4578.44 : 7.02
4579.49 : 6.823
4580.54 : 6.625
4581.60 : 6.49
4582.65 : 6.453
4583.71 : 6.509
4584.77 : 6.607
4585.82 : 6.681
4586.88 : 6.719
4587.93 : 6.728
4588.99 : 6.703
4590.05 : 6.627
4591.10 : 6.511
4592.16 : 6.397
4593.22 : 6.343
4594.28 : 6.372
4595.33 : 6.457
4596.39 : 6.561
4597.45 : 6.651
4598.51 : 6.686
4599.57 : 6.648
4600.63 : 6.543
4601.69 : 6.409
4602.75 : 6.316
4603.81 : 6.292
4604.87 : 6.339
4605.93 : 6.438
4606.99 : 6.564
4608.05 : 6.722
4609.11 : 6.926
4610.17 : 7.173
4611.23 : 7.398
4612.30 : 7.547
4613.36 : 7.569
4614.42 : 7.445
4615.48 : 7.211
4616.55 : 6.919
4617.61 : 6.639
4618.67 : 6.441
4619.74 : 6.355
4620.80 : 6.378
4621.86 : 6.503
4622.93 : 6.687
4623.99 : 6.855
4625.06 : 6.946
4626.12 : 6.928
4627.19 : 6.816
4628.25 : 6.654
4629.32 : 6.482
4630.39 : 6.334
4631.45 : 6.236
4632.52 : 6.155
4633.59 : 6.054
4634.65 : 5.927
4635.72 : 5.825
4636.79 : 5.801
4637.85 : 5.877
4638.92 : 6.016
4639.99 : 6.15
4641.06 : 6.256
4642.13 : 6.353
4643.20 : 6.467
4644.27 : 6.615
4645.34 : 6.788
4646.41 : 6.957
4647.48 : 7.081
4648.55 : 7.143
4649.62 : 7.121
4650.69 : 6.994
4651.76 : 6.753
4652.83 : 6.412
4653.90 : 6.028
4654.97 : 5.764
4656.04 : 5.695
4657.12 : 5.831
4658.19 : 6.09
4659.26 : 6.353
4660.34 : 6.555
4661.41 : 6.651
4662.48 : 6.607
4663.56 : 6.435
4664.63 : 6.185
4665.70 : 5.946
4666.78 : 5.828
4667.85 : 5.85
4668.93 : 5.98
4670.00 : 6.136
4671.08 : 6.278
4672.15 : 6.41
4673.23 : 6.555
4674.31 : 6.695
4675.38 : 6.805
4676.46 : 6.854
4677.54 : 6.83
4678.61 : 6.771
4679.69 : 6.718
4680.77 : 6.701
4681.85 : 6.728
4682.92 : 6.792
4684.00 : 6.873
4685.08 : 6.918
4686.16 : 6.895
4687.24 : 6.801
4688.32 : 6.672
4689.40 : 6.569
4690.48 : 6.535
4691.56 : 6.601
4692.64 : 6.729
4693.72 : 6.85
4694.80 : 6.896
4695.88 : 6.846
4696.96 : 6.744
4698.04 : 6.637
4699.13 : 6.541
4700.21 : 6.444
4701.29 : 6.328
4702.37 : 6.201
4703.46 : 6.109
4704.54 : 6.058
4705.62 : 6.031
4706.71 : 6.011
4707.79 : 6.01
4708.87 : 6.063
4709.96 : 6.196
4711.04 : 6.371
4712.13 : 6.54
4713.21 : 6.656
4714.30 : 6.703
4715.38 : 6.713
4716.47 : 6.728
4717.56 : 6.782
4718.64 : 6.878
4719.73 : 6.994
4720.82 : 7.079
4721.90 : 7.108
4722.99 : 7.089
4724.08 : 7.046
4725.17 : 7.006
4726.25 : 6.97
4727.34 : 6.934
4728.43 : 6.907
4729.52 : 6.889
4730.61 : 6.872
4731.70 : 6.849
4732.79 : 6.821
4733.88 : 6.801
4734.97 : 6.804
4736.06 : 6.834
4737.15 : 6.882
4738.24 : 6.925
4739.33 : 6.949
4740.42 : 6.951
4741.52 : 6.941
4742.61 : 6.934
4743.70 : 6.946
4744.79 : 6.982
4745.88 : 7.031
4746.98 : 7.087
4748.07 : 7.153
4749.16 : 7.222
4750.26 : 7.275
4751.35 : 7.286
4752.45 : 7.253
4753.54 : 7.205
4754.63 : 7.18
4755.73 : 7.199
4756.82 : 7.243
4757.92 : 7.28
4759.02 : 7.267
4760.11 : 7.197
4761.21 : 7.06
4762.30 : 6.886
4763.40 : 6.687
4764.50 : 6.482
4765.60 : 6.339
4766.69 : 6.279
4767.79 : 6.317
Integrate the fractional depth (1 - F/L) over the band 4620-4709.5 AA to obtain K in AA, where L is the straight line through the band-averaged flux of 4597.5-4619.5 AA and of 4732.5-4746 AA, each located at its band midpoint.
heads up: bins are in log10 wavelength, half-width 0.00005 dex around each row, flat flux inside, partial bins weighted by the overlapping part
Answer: 5.1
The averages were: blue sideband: 6.8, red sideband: 6.91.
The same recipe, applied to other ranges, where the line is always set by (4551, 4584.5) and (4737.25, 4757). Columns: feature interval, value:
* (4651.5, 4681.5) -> 2.7 AA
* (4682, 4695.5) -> 0.5 AA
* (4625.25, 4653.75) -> 1.9 AA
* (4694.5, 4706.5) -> 1.0 AA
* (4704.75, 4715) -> 1.1 AA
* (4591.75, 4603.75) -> 0.7 AA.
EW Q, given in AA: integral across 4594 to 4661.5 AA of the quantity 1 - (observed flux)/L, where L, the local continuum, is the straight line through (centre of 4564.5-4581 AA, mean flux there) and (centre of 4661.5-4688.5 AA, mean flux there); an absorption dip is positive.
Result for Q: 1.9 AA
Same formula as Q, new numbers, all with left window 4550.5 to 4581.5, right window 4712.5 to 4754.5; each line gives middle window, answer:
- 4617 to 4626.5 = 0.4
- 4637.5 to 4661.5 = 1.7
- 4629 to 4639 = 1.2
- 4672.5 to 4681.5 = 0.2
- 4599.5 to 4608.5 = 0.5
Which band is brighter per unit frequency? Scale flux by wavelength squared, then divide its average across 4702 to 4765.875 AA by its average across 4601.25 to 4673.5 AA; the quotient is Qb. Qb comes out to 1.1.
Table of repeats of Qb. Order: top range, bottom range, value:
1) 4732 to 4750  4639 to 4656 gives 1.11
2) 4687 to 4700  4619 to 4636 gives 1.07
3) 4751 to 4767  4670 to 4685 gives 1.08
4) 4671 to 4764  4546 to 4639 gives 1.07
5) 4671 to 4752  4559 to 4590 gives 1.04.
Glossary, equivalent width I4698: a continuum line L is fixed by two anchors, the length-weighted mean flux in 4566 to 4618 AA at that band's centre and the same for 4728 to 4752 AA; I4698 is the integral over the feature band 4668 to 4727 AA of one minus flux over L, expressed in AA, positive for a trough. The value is 2.6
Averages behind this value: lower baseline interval 6.79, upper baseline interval 6.97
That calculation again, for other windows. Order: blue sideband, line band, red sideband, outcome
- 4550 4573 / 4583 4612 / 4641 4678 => 0.2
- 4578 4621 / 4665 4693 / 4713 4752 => 1.2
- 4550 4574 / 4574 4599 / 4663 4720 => 0.2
